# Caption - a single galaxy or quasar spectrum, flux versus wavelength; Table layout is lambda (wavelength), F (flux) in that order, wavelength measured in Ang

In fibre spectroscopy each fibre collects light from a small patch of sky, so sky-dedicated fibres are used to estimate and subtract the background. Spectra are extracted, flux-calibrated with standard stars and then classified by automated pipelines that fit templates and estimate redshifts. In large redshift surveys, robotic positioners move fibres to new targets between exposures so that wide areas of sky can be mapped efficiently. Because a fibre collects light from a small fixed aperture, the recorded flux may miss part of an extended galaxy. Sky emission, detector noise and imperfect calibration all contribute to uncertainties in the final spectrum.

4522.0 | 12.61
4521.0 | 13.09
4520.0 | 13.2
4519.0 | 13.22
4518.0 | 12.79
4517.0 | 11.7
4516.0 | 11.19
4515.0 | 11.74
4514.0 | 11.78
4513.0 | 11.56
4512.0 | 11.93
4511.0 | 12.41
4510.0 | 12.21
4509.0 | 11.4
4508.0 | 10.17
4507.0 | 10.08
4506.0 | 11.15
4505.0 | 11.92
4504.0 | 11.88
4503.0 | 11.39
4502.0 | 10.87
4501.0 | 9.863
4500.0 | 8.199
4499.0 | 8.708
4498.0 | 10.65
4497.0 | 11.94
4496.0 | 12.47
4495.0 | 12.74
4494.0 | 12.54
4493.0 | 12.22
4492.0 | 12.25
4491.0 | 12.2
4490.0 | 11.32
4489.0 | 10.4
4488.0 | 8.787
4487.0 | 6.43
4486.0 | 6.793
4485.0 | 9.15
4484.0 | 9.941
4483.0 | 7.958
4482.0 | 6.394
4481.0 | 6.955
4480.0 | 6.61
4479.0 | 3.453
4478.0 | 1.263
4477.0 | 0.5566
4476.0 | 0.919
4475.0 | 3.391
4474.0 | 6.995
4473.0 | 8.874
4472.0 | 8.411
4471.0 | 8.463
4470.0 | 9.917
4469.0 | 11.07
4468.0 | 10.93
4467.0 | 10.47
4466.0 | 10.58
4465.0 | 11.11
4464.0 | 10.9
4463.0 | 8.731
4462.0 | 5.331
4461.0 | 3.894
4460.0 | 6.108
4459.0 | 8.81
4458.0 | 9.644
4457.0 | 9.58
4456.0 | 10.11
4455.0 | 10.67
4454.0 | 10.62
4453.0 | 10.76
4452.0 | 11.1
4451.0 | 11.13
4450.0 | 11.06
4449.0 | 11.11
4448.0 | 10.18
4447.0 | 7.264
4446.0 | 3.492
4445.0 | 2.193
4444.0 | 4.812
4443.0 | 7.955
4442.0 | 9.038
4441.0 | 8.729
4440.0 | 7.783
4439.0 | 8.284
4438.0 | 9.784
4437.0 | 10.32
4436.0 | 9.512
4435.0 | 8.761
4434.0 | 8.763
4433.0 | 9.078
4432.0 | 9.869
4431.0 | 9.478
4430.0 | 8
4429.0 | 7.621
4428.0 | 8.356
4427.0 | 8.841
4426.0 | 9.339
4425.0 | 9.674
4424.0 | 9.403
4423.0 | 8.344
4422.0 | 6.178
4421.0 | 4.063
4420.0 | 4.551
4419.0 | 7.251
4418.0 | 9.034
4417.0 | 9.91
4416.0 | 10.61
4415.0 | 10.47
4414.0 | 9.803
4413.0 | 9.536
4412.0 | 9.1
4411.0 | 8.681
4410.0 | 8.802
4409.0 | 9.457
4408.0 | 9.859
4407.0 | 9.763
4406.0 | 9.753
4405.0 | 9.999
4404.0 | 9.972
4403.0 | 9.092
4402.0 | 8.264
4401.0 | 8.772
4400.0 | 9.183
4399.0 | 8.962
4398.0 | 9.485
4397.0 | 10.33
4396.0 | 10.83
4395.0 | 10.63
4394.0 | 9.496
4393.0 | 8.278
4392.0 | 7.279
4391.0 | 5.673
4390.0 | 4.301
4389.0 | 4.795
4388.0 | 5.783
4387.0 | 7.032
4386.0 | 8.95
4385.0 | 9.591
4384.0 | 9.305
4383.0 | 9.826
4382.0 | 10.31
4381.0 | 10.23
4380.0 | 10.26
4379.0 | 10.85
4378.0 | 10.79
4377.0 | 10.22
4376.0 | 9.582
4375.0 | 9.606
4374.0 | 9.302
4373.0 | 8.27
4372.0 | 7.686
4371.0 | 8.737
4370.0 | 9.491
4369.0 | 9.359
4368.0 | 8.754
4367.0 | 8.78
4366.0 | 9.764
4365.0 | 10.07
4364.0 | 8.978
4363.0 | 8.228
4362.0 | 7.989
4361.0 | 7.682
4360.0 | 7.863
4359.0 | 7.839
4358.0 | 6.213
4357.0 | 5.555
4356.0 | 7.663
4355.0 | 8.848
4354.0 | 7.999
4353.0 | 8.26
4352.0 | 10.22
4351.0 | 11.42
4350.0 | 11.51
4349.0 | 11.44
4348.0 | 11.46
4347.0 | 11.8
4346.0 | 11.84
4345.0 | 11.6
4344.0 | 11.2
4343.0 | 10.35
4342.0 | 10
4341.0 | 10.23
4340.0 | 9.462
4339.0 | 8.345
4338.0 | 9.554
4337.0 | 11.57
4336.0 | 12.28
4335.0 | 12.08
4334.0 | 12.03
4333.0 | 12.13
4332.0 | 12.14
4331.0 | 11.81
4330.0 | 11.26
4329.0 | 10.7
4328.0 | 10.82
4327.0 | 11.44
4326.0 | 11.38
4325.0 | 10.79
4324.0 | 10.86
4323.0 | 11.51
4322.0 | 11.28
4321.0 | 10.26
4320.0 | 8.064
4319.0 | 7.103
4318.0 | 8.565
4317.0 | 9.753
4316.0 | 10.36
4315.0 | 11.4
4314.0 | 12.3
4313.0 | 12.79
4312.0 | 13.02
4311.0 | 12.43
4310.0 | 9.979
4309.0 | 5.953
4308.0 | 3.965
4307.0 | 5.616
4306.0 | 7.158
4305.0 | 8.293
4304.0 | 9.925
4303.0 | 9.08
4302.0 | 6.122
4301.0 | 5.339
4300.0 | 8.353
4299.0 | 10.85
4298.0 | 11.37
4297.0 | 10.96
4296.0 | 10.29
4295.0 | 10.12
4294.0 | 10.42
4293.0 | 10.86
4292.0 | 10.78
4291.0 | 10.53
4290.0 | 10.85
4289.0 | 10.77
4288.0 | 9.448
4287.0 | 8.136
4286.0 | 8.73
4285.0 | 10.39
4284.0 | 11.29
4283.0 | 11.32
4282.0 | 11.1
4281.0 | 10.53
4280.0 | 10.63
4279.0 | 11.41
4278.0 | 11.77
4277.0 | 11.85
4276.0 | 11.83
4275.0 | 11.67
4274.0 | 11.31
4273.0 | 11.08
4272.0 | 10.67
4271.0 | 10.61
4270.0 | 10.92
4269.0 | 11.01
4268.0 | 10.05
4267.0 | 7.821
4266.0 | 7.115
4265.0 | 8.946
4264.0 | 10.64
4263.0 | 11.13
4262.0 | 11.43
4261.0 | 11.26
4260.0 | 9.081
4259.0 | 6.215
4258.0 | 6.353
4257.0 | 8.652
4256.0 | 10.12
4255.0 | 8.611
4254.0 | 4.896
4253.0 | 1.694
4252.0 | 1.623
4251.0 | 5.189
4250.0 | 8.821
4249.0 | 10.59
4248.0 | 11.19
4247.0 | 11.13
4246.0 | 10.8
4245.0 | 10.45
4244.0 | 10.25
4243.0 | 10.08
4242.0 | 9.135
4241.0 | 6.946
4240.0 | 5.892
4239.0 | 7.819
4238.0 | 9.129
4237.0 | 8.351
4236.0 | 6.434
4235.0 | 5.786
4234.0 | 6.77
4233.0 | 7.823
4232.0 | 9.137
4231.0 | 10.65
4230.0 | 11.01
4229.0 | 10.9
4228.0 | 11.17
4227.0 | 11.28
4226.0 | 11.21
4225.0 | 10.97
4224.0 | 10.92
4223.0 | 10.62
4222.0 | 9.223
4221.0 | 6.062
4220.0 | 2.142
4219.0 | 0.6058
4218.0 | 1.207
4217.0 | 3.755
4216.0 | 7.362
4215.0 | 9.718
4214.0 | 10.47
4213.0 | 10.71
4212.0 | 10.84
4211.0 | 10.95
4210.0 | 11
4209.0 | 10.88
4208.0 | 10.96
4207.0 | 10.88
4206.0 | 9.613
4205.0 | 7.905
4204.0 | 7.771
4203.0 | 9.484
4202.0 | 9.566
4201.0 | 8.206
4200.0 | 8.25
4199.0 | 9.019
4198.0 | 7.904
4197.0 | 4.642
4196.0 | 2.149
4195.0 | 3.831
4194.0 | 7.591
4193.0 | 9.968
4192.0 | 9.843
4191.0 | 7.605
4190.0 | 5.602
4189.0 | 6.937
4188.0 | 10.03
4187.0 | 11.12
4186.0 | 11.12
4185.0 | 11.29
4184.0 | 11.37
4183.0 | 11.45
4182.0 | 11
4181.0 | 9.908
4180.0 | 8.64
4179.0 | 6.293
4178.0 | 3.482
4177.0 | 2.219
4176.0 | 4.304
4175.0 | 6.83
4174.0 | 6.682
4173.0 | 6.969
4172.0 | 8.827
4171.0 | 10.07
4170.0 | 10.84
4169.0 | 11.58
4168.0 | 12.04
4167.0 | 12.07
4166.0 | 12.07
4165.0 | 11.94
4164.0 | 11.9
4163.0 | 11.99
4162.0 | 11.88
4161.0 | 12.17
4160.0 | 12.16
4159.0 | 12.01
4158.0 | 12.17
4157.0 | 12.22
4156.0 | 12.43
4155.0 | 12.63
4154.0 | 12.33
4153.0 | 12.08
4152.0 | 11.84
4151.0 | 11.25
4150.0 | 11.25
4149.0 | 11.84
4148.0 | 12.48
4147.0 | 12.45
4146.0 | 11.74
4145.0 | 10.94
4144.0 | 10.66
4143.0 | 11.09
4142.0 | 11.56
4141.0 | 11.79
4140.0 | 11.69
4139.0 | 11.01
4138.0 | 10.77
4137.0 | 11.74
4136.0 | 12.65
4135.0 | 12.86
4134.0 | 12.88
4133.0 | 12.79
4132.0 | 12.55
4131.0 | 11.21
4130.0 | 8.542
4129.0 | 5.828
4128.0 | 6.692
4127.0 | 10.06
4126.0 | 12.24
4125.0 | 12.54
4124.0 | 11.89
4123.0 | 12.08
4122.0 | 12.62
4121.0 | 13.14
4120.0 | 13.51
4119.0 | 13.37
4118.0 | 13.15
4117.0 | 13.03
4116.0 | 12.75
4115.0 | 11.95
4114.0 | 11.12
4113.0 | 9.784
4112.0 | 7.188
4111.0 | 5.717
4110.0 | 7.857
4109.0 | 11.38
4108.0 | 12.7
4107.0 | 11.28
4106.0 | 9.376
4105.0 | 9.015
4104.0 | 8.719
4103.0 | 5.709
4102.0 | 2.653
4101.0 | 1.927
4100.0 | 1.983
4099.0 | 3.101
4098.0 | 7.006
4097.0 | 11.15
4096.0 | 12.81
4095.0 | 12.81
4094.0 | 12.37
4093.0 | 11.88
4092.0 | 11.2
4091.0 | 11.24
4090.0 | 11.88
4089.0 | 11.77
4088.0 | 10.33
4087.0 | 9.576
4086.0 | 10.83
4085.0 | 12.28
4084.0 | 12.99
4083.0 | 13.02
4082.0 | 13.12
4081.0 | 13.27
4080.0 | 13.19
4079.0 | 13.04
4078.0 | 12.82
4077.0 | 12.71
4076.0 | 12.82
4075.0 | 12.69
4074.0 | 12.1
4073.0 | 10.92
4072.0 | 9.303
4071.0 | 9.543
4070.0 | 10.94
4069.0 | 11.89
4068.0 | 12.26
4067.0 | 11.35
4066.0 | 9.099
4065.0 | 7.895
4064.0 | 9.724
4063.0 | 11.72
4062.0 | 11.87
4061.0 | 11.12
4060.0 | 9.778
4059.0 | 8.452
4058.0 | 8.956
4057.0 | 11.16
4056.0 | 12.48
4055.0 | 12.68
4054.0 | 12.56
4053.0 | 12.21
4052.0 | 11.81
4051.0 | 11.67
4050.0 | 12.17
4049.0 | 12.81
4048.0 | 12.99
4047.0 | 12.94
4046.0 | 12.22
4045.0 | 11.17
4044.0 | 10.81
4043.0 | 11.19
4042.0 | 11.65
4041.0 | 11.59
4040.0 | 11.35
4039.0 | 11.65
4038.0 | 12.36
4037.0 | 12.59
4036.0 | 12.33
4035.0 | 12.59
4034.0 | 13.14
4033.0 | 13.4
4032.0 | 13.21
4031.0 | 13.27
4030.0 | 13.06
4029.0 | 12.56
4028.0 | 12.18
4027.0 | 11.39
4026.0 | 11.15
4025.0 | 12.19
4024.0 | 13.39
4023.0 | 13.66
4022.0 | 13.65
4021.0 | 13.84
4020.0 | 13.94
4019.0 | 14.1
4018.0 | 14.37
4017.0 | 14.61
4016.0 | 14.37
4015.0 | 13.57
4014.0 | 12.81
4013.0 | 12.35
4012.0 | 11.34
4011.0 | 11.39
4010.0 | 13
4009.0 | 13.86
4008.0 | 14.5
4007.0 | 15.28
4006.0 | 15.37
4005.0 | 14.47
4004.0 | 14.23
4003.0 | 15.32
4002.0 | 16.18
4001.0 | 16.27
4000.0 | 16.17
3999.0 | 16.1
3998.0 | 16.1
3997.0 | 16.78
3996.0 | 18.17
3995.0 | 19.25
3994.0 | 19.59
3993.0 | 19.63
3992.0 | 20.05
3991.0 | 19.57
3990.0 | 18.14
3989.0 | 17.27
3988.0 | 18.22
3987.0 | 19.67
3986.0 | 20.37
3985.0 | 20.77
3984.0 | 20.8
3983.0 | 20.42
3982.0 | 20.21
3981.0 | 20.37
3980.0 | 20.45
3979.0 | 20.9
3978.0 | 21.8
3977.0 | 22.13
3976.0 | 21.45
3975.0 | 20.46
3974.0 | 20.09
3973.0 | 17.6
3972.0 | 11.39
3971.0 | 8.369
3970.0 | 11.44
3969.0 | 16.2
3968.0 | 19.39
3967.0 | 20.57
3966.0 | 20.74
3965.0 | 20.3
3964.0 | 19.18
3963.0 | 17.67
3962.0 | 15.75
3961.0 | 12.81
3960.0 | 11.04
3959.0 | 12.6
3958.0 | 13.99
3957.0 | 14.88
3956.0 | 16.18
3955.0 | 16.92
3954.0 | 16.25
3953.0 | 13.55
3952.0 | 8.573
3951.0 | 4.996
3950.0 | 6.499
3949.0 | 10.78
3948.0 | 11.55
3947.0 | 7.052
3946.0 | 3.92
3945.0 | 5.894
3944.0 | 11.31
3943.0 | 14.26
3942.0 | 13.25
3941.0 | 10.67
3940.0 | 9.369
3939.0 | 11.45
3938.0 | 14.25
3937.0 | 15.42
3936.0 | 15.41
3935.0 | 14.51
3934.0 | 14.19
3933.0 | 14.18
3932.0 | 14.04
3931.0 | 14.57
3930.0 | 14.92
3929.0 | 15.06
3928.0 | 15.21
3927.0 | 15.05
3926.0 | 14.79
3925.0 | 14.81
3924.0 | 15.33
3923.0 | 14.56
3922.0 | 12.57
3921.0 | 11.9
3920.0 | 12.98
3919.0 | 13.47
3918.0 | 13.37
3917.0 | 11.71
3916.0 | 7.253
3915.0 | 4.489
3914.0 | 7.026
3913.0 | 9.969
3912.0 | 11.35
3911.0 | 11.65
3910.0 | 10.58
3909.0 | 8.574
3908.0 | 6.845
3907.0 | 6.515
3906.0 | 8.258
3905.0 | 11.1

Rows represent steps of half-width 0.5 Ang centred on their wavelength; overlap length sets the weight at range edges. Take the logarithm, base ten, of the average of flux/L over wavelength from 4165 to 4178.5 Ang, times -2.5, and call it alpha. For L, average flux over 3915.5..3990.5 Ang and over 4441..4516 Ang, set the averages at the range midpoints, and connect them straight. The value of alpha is 0.43 mag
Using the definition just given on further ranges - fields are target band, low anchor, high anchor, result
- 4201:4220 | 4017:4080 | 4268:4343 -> 0.290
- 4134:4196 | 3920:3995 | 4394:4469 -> 0.223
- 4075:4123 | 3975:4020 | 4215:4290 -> 0.290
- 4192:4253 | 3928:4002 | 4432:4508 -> 0.409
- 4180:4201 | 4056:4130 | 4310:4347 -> 0.245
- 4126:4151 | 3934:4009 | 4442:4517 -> 0.211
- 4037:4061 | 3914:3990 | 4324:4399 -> 0.164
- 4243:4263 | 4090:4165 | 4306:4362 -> 0.219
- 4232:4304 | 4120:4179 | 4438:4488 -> 0.047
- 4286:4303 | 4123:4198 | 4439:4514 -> 0.005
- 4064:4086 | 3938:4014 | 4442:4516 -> 0.213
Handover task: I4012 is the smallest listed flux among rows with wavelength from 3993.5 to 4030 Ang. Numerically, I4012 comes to 11.15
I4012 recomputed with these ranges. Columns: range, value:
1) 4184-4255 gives 0.6058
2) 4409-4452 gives 2.193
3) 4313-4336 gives 7.103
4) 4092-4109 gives 1.927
